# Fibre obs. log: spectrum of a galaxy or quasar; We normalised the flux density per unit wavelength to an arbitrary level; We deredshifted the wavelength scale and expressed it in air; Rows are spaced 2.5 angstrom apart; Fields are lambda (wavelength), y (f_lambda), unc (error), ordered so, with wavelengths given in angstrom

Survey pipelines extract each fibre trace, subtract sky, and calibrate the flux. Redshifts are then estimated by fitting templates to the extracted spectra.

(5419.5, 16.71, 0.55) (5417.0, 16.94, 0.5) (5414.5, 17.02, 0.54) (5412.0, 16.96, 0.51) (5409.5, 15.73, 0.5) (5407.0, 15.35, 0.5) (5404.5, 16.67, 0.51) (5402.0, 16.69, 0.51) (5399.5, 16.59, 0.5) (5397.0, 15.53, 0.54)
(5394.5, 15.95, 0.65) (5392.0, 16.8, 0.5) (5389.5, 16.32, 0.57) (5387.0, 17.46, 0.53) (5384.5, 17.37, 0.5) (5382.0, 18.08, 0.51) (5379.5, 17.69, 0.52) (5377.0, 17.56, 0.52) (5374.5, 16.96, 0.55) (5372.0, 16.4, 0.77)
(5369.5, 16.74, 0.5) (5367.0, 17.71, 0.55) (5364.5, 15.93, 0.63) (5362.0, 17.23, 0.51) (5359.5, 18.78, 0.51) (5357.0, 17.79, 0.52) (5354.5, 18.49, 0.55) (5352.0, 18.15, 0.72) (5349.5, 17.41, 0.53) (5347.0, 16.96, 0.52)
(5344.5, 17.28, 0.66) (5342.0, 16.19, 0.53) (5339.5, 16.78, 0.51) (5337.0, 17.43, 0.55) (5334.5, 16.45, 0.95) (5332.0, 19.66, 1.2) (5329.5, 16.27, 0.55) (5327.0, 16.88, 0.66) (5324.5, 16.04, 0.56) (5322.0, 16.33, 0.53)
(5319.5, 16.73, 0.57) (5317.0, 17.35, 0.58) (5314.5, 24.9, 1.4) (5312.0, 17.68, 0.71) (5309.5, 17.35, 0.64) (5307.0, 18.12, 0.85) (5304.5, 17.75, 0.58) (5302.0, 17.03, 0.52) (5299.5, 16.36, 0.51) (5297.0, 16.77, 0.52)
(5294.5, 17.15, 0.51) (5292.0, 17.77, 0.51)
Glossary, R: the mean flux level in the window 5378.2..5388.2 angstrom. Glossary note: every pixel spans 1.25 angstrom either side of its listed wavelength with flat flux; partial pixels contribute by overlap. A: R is 17.7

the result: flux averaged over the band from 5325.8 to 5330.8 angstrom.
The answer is 16.6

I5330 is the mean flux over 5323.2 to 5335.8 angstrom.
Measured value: 17.1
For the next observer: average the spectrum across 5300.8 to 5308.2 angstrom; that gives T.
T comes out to 17.6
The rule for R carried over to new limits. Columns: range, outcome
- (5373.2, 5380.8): 17.4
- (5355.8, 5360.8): 18.3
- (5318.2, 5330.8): 16.5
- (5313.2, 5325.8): 18.3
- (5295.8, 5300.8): 16.6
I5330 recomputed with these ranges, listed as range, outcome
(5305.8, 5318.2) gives 19.1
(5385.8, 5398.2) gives 16.4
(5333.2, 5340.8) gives 16.9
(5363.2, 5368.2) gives 16.8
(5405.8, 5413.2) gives 16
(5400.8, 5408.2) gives 16.2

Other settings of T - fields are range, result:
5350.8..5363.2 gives 18.1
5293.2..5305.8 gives 17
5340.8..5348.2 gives 16.8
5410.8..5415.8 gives 17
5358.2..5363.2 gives 18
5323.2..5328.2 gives 16.5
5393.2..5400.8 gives 16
